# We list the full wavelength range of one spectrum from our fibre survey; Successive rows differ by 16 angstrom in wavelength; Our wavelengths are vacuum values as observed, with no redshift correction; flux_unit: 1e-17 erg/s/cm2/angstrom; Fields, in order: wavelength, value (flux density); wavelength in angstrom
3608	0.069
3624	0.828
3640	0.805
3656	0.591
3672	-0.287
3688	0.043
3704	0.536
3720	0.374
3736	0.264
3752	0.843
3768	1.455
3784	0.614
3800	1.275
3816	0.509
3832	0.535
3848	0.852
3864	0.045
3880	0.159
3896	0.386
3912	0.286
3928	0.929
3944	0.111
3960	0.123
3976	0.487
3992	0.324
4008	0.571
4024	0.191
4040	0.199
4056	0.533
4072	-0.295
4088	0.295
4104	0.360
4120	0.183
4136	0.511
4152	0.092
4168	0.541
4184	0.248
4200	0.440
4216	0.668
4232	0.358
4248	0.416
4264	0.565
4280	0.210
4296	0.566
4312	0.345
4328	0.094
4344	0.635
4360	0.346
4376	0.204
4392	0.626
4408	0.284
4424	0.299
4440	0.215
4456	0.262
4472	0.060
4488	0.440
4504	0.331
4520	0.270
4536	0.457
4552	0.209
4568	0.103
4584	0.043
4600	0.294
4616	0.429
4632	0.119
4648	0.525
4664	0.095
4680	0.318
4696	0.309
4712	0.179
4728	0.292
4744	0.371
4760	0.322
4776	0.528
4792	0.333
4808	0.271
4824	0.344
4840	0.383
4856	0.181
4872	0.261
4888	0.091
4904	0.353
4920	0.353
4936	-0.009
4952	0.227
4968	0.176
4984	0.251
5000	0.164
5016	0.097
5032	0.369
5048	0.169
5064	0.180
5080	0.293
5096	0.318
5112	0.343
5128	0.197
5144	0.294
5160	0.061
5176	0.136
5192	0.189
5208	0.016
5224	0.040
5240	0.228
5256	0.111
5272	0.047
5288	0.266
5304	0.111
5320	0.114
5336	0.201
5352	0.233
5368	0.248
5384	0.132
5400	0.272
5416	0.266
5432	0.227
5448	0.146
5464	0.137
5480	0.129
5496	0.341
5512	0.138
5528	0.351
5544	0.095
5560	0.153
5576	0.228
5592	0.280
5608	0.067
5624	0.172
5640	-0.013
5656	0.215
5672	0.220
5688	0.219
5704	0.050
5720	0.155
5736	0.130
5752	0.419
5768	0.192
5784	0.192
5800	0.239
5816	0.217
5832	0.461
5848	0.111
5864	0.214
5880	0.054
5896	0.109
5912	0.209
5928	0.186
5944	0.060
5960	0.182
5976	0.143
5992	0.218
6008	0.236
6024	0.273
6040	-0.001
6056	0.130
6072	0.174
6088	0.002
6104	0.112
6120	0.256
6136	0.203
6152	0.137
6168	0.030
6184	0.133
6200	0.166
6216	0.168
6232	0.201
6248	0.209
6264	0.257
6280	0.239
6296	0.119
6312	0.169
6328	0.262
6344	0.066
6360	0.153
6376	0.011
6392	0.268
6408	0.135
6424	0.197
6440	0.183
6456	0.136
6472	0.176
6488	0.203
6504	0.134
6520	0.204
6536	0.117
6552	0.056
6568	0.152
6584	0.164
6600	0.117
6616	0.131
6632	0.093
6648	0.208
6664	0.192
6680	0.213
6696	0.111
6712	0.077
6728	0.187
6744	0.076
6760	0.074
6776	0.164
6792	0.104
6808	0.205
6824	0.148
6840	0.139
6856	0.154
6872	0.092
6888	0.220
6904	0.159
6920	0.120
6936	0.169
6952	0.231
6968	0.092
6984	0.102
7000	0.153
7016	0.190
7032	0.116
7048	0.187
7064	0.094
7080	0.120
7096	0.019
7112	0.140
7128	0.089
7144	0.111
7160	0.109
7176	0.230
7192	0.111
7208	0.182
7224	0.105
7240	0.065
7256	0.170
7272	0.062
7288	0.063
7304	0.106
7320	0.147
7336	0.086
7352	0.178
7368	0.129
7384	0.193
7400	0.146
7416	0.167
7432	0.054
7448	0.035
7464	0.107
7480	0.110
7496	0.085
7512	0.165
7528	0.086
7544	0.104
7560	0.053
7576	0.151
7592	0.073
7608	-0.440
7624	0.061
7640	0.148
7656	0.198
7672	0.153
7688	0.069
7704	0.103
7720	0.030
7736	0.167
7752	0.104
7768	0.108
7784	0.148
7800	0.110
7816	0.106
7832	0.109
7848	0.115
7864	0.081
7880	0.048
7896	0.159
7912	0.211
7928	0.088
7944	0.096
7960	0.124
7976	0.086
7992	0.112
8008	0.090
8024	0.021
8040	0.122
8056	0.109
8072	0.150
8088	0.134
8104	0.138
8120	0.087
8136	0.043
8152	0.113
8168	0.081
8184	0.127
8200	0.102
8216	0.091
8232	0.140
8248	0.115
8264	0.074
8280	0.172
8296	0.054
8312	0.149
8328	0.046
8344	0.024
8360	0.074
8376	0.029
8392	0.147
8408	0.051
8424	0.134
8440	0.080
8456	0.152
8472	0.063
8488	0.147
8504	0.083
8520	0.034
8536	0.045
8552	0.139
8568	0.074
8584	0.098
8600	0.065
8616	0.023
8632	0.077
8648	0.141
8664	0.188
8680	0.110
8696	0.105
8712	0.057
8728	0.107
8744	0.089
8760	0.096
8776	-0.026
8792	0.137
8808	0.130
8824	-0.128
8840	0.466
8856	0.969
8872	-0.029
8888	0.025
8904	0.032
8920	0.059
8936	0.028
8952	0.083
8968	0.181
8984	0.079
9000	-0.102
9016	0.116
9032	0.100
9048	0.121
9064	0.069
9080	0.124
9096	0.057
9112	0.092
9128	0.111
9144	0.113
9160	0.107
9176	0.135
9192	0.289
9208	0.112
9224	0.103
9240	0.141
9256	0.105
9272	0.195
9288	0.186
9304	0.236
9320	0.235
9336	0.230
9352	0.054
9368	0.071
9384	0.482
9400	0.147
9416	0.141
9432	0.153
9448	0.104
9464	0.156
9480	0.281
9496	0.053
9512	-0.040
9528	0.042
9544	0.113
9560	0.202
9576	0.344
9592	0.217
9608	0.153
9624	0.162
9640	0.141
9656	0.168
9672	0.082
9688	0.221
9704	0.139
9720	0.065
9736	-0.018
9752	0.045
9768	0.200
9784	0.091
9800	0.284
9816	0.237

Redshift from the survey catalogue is 1.374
